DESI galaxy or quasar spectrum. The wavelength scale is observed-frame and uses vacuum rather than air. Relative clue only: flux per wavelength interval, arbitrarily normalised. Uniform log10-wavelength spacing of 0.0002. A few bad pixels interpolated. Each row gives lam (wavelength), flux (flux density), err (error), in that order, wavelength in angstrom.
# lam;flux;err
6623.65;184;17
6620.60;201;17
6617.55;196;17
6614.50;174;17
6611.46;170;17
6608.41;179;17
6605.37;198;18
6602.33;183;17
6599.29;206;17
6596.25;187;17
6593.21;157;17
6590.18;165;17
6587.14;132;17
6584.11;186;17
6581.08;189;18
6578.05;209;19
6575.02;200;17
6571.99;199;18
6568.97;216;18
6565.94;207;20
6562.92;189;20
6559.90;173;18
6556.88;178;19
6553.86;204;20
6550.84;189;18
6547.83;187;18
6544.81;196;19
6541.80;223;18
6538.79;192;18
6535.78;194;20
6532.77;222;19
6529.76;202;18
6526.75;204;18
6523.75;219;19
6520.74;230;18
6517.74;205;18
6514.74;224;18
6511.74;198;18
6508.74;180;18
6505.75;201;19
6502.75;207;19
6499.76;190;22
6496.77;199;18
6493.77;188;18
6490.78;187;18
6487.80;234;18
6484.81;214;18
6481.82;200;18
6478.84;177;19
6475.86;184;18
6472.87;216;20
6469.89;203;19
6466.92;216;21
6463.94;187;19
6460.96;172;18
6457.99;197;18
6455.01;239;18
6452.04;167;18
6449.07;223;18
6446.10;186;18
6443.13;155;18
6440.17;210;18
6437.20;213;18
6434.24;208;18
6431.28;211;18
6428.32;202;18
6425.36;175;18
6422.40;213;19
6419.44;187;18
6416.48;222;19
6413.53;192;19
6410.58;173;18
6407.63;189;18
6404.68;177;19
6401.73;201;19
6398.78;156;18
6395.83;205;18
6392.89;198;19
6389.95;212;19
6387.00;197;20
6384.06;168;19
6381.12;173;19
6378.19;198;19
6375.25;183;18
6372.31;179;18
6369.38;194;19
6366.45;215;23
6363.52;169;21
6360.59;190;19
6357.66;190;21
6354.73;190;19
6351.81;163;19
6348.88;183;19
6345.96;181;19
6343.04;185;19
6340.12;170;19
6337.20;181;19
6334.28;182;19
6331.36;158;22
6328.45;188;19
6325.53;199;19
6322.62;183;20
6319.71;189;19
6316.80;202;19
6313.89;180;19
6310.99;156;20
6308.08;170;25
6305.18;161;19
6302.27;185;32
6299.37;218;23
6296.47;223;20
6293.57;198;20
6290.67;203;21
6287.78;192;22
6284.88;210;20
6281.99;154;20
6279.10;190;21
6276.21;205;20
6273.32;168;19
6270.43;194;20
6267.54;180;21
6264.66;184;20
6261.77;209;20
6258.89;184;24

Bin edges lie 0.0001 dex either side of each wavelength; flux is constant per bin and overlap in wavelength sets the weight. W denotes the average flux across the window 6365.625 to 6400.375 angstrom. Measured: 189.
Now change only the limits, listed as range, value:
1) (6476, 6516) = 199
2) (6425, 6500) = 199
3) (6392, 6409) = 187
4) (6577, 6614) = 180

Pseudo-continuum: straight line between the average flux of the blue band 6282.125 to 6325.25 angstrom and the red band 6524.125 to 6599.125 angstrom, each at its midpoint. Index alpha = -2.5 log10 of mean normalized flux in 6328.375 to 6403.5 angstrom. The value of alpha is 0.03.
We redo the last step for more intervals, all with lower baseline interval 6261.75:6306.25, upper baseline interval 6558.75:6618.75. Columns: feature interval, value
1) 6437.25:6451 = -0.03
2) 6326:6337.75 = 0.07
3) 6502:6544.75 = -0.11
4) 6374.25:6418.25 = 0.00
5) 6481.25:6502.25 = -0.08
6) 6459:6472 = -0.04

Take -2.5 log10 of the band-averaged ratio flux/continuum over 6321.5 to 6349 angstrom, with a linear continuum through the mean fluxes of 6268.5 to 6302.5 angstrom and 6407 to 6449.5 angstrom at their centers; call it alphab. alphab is 0.09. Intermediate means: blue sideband 195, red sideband 197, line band 181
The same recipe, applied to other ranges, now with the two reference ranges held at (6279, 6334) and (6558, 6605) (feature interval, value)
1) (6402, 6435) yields -0.05 mag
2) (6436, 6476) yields -0.06 mag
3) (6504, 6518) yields -0.08 mag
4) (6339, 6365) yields 0.04 mag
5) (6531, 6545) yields -0.11 mag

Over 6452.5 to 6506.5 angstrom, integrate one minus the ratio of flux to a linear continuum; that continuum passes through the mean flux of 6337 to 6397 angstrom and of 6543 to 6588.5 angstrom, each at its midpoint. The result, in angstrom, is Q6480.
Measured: -3.11 angstrom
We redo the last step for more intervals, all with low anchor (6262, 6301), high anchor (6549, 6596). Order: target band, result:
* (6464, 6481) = -0.83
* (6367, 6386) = 0.71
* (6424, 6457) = -1.60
